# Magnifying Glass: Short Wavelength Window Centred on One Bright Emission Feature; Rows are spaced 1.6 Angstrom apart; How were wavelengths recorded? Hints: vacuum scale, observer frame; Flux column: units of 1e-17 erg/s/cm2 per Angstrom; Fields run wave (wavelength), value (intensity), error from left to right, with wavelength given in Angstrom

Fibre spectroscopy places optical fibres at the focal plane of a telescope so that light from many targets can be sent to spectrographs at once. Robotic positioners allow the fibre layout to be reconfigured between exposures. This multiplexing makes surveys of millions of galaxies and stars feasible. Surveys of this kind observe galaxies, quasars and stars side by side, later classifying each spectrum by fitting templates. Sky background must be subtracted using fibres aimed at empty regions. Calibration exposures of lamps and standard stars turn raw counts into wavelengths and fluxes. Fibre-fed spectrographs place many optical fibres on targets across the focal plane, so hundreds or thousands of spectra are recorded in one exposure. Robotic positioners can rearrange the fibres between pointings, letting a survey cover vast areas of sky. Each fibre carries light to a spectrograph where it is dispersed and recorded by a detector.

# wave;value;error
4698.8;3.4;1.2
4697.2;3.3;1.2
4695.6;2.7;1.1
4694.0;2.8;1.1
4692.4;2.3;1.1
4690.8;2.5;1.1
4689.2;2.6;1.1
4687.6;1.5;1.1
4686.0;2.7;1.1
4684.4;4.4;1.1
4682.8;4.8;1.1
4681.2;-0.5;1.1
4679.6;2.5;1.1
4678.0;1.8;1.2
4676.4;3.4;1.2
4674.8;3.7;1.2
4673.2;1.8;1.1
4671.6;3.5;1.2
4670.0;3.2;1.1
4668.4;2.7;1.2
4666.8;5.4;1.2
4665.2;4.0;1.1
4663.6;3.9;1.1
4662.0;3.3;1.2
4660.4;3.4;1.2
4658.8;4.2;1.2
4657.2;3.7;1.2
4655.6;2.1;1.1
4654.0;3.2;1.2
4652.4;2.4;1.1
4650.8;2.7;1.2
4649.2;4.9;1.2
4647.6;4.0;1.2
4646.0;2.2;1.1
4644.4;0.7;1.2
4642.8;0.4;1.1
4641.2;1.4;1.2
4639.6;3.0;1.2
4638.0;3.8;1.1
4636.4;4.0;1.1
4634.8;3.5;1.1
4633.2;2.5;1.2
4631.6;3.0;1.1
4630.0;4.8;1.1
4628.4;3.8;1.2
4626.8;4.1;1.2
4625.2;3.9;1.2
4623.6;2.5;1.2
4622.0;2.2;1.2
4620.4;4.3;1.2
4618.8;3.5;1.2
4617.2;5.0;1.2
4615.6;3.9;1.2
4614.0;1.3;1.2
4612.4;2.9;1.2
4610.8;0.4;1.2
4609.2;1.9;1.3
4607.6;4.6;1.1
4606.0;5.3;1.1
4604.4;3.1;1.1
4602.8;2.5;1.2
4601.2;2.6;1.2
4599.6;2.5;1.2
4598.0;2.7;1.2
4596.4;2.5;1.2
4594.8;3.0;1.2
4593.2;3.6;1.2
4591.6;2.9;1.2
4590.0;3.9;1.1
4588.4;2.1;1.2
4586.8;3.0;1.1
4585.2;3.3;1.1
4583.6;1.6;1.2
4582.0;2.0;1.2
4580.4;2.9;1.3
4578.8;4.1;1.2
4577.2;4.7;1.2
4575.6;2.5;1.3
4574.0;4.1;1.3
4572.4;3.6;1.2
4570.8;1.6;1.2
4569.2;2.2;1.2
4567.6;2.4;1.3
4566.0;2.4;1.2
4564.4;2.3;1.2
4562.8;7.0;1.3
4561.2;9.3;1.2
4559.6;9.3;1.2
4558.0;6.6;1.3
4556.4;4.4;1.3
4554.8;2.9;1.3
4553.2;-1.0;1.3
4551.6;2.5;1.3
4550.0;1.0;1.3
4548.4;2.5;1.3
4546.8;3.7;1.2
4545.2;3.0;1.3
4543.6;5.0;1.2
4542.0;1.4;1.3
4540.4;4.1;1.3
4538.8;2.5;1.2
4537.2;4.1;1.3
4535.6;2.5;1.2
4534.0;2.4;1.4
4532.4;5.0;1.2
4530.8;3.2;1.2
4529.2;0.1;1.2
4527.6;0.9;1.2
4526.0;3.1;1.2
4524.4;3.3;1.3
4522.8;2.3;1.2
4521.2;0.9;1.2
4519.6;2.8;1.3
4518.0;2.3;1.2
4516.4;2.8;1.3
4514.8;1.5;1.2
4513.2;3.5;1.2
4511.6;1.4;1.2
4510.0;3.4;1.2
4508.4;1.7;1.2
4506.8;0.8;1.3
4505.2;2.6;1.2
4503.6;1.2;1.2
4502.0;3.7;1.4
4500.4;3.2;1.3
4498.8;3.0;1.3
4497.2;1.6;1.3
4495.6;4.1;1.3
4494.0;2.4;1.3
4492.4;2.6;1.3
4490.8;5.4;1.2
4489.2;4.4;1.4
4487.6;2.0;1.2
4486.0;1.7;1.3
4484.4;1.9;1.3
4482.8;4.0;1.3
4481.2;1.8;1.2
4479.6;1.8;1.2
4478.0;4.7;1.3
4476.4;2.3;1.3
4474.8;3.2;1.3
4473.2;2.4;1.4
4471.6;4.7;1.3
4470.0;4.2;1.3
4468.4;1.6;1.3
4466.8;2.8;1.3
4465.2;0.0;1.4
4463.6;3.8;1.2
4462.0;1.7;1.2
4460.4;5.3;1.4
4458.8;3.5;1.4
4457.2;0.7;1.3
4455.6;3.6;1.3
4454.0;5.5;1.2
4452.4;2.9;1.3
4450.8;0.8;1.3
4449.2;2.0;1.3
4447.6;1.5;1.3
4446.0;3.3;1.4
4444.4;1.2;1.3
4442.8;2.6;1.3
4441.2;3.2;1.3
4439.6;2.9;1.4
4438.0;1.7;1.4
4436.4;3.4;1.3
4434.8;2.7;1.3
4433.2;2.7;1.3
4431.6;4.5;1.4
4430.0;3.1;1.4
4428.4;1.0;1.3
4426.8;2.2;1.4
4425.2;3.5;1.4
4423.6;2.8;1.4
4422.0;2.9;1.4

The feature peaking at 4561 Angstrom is [O II]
